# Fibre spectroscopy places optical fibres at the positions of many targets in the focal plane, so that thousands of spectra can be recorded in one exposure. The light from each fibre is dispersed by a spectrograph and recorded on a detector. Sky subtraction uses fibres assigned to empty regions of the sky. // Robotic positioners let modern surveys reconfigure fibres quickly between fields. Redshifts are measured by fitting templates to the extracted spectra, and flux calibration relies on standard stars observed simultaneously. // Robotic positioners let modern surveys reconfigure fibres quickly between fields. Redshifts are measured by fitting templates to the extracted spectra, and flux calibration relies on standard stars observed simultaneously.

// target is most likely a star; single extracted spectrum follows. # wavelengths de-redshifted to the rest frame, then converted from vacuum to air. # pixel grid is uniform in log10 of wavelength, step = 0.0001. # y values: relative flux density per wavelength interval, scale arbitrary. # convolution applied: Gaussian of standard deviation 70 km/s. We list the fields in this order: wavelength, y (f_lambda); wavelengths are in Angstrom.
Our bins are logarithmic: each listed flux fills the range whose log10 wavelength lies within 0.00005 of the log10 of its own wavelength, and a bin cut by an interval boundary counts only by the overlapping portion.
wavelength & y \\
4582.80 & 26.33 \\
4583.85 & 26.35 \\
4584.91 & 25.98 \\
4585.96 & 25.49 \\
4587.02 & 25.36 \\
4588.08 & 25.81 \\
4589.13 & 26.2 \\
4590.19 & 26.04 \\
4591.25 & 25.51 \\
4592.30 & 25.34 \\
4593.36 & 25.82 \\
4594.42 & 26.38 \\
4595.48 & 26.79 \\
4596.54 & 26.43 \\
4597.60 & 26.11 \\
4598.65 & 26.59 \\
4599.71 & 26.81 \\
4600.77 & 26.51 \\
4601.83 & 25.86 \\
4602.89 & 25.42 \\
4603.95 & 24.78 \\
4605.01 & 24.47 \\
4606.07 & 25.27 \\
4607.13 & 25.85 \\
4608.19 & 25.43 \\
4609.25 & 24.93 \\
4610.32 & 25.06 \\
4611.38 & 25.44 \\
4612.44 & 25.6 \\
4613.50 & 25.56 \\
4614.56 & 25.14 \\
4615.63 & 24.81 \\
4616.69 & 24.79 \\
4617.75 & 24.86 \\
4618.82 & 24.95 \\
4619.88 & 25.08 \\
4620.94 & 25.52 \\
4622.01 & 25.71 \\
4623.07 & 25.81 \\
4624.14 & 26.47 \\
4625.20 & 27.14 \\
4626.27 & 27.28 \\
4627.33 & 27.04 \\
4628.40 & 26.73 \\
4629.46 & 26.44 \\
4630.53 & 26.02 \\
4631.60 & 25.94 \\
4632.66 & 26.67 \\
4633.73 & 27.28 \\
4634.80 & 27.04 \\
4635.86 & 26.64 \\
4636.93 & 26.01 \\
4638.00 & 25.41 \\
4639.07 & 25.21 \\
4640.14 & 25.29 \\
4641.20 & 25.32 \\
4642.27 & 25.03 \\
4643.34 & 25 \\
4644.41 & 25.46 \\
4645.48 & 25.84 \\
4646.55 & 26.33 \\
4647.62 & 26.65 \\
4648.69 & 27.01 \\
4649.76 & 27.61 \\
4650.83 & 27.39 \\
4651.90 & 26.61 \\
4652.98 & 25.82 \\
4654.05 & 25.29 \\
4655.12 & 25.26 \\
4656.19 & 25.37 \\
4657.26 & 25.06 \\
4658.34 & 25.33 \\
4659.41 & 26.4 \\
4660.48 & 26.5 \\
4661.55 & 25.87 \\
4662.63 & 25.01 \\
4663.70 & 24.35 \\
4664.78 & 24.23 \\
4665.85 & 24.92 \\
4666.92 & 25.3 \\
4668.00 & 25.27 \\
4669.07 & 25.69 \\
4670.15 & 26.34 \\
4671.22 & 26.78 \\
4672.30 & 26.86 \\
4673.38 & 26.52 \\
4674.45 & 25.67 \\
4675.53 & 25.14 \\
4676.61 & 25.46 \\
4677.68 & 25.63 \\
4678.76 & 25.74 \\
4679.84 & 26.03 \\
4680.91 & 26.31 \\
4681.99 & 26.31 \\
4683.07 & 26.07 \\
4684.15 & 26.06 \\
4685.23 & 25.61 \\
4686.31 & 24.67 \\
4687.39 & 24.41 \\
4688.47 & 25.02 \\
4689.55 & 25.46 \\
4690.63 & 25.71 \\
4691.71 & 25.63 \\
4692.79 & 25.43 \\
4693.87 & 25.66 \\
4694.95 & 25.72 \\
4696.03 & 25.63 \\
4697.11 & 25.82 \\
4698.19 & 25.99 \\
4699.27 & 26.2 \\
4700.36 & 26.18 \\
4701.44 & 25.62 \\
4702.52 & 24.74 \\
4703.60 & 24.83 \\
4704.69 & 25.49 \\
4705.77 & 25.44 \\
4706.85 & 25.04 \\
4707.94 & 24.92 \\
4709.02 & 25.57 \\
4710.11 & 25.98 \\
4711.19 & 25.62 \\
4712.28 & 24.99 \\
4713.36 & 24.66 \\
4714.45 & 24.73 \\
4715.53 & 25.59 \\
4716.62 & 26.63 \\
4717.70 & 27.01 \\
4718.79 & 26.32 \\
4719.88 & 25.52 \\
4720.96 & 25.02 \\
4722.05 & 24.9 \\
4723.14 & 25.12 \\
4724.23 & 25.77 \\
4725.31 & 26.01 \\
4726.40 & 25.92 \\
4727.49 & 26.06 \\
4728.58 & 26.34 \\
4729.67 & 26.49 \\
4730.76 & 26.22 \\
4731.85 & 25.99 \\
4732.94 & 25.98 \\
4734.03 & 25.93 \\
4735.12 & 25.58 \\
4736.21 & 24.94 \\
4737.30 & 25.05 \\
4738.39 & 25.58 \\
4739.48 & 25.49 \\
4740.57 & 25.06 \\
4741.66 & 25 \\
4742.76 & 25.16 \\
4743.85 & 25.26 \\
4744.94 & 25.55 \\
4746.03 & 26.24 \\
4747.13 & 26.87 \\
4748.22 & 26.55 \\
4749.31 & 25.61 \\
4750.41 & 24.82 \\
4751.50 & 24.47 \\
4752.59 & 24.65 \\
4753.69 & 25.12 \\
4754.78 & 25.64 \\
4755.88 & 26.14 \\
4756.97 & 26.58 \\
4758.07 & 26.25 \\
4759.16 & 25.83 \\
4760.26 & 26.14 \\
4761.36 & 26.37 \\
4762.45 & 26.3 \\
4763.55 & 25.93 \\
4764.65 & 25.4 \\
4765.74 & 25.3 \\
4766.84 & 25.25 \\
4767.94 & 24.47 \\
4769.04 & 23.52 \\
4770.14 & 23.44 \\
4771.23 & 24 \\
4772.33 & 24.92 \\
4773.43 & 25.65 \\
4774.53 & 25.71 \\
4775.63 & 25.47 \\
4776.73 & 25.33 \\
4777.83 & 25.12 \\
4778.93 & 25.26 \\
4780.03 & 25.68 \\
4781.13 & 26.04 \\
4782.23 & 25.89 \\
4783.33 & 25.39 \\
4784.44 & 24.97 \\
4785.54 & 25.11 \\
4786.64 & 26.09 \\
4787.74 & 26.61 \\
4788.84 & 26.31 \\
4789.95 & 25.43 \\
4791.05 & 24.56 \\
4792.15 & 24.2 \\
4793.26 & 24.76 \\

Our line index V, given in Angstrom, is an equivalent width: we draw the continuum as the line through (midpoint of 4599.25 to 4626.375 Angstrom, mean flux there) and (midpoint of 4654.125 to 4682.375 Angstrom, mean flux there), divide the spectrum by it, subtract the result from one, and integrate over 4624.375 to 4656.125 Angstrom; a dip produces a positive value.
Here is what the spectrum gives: -0.78 Angstrom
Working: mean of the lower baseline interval 25.5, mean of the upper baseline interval 25.7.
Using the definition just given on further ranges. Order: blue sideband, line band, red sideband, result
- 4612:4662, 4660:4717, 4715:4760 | 0.6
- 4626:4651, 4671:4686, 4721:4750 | 0.0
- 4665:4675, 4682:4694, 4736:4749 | 0.2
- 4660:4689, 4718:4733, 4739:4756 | -0.2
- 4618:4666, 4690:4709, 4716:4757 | 0.2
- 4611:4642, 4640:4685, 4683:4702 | -0.1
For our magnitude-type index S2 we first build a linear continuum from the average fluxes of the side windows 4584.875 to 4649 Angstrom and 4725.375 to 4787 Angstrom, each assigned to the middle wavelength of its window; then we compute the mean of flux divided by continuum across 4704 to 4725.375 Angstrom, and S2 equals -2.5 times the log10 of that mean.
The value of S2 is 0.005 mag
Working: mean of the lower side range 25.8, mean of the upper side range 25.5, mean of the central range 25.5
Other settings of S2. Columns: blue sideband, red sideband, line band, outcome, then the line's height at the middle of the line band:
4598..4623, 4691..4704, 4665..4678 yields -0.008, 25.6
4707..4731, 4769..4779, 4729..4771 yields -0.012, 25.2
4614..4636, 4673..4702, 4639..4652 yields -0.006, 25.9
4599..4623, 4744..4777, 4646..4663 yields -0.030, 25.4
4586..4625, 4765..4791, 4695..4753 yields -0.010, 25.4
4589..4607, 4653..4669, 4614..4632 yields -0.008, 25.7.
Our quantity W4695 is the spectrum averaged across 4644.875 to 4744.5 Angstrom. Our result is 25.7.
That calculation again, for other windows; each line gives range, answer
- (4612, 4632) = 25.8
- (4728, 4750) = 25.7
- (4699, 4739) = 25.6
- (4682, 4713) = 25.5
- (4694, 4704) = 25.7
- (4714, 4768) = 25.7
